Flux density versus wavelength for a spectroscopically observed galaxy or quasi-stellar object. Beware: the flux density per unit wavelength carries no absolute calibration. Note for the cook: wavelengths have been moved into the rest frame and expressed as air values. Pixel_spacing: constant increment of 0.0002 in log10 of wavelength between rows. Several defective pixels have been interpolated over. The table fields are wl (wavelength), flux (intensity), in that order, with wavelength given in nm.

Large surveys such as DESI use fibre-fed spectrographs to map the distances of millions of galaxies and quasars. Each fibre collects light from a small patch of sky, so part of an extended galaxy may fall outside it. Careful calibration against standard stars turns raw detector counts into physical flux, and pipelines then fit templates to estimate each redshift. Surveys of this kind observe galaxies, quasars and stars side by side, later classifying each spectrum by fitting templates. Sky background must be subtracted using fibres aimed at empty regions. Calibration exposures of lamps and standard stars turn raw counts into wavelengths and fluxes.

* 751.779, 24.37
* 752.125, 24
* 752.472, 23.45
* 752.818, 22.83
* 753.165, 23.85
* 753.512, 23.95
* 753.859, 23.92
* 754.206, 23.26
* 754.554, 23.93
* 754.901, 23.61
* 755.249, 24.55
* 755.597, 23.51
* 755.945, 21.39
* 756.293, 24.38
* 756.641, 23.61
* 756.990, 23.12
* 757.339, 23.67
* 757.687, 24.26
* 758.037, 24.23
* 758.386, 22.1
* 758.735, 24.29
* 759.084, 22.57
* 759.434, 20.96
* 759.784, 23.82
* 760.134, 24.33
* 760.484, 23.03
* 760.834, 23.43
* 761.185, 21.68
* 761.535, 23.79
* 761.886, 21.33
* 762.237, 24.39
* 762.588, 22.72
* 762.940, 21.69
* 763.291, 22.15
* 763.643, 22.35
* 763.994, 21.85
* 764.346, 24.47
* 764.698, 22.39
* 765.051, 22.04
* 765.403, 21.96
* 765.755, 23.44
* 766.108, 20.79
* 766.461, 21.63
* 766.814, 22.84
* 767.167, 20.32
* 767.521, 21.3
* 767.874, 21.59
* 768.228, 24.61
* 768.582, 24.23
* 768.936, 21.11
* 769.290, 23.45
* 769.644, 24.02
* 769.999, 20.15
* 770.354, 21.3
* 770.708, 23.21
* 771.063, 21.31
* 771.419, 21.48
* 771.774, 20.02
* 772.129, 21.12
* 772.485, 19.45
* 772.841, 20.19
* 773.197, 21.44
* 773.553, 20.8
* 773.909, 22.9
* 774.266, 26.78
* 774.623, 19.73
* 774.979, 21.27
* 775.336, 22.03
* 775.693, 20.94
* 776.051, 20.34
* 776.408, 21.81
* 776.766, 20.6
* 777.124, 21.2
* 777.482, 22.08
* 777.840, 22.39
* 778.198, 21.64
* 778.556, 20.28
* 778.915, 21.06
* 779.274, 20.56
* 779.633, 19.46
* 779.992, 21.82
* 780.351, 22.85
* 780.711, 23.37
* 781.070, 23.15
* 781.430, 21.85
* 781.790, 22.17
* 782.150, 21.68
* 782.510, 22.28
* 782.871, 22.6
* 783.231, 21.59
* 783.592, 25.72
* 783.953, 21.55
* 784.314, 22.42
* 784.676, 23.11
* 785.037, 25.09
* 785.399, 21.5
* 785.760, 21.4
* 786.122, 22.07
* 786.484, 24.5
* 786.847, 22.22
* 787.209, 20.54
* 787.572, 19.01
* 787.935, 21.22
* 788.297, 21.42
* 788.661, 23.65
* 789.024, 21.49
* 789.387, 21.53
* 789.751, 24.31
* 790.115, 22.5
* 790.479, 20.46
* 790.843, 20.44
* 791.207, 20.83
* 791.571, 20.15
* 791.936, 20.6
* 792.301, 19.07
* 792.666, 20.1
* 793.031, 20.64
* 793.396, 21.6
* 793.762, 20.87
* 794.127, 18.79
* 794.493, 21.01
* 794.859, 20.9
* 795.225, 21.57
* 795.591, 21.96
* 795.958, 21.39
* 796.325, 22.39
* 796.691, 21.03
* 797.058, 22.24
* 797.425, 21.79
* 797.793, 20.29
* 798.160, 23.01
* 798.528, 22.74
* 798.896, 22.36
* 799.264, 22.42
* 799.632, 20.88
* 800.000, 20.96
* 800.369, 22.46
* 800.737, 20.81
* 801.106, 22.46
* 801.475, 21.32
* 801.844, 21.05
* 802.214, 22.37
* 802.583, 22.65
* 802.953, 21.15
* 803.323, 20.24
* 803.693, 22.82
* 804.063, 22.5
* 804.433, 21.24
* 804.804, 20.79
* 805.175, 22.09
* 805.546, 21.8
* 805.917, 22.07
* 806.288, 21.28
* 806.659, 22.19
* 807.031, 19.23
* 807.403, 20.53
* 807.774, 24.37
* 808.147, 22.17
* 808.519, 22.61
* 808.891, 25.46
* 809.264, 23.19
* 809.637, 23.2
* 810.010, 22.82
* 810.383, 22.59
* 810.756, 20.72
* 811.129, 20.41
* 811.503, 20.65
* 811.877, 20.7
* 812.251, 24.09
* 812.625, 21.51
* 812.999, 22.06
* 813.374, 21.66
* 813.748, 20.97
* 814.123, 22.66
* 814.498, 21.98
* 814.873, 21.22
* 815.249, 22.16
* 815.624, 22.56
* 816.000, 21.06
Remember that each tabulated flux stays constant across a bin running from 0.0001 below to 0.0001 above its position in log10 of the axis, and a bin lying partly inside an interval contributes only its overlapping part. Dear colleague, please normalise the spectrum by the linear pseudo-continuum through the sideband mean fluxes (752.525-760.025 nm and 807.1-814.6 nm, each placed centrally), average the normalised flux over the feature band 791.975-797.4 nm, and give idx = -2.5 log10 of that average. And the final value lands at 0.08 mag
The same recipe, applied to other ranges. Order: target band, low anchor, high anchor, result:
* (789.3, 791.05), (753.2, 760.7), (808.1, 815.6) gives 0.040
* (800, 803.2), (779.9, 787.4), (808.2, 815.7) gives 0.029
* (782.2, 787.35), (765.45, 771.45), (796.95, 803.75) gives -0.031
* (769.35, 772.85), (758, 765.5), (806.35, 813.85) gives 0.064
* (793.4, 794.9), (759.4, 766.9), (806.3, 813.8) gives 0.090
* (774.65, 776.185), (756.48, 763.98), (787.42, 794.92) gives 0.049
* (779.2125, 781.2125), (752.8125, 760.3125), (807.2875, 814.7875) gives 0.049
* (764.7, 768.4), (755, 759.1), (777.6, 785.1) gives 0.045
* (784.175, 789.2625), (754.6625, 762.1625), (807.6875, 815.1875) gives 0.029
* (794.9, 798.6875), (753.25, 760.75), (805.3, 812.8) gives 0.030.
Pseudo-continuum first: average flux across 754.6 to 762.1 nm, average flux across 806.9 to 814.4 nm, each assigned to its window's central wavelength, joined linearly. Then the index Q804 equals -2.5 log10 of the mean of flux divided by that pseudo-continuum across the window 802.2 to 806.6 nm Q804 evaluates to 0.02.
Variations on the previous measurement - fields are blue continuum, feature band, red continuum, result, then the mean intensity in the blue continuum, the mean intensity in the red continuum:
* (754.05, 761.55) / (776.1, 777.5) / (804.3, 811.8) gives 0.08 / 23.3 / 22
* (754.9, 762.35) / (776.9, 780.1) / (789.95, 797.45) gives 0.04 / 23.3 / 21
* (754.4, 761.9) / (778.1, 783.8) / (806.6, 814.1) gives 0.04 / 23.3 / 22.1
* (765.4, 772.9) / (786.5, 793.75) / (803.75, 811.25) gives 0.04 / 21.8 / 22.1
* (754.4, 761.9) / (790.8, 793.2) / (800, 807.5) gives 0.09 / 23.3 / 21.5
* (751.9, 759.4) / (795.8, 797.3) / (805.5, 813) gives 0.03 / 23.5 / 22.1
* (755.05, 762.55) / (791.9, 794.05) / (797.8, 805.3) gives 0.09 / 23.2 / 21.8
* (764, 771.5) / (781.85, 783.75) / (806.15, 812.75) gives -0.02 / 22.3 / 22.1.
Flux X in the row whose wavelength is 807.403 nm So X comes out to 20.53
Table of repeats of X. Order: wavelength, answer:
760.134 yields 24.33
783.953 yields 21.55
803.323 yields 20.24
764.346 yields 24.47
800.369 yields 22.46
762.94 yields 21.69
